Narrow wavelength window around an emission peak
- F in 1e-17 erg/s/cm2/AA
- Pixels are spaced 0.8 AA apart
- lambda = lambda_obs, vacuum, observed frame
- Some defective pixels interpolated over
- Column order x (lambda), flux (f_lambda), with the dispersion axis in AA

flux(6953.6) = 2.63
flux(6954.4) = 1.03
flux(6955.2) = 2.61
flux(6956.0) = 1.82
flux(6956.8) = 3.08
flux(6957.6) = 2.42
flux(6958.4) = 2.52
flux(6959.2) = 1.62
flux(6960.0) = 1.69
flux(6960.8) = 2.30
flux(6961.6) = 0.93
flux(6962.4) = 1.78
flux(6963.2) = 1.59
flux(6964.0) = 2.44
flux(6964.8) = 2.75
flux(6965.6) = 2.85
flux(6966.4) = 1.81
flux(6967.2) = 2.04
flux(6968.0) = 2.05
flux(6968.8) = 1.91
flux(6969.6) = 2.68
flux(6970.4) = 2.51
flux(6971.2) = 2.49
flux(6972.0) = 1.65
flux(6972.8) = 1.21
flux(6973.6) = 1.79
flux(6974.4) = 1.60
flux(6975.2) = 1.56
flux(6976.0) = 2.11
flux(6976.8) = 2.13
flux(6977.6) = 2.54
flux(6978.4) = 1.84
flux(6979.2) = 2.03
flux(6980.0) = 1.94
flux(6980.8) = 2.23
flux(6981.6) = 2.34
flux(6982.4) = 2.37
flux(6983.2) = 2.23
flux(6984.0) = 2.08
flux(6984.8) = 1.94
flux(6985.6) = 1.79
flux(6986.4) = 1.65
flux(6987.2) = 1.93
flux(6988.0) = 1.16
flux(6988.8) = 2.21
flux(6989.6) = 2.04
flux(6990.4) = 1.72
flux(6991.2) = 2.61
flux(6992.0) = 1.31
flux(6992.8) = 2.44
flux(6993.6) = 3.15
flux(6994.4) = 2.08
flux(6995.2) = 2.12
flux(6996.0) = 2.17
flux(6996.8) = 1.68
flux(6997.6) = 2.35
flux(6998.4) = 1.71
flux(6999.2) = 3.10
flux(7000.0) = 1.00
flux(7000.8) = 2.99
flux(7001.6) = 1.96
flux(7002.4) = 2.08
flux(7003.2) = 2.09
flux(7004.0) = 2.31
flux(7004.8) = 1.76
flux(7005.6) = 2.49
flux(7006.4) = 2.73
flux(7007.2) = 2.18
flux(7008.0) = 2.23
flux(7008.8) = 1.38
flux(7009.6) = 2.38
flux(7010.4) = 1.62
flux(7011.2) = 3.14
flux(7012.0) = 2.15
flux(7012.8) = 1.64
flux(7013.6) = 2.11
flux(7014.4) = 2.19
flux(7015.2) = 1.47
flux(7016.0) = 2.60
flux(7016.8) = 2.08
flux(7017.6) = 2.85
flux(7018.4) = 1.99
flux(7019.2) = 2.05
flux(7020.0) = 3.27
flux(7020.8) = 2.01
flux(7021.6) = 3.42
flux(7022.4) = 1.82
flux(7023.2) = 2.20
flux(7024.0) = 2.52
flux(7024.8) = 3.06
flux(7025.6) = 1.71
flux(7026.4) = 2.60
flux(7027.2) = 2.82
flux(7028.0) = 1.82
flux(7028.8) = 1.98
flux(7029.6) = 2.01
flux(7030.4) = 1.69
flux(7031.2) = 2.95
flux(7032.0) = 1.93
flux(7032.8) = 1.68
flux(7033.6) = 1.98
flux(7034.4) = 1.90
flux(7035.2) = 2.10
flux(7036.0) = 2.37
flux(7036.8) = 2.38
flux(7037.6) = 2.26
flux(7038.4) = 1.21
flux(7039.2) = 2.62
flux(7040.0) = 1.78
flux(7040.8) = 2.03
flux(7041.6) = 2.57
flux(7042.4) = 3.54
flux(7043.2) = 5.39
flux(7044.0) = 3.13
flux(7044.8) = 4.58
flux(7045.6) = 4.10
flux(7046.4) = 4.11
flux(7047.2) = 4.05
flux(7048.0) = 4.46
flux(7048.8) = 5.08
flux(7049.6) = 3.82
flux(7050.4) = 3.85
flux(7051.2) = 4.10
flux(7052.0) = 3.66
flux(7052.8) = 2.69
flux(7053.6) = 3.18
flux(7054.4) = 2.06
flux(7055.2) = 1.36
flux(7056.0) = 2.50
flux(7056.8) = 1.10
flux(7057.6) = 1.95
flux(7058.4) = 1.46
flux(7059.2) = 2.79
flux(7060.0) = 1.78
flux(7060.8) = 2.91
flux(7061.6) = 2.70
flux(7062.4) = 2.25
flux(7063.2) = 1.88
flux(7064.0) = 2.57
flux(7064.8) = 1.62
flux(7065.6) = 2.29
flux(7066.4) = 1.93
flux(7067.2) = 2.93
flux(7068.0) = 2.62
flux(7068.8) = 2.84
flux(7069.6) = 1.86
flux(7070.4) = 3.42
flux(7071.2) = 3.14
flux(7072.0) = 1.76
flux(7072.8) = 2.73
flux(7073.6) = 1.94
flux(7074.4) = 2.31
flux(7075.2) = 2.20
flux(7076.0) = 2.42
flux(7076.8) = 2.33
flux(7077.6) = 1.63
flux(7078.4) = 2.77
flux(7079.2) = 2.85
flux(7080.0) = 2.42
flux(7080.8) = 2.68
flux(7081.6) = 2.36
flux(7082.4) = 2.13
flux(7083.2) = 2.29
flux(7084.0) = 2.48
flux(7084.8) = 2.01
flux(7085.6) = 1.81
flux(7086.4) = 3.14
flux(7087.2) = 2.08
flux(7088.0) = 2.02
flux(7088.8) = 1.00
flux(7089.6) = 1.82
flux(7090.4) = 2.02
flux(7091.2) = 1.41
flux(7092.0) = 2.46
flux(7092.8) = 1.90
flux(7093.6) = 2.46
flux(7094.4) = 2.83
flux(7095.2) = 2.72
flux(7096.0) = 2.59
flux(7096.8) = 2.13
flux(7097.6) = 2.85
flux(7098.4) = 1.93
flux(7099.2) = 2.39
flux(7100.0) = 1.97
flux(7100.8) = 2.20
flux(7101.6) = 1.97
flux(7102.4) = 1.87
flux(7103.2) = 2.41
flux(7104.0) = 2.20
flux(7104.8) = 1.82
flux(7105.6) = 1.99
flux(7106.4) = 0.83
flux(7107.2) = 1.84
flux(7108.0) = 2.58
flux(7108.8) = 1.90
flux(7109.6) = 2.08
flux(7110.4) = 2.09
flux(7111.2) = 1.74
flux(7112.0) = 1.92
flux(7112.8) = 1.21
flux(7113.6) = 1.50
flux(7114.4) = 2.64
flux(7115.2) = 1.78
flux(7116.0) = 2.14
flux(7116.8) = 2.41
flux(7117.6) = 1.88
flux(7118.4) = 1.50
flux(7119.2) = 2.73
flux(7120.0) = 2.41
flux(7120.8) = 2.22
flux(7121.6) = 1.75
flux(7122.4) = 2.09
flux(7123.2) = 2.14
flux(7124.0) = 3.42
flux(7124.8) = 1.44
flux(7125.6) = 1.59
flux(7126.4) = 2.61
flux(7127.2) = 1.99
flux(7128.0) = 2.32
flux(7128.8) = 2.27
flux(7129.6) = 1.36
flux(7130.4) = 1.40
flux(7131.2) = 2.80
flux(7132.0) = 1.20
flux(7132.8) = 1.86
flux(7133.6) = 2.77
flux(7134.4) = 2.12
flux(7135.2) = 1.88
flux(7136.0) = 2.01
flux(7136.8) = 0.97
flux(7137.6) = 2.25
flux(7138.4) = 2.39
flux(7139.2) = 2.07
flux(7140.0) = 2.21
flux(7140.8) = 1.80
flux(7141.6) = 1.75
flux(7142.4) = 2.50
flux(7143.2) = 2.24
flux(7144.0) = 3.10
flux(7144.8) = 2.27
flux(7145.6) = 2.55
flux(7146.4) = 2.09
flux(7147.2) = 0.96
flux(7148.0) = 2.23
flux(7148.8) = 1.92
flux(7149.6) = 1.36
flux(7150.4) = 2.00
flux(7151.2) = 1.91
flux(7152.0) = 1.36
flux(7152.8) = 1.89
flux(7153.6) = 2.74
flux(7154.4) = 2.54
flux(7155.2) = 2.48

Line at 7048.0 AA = H-beta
